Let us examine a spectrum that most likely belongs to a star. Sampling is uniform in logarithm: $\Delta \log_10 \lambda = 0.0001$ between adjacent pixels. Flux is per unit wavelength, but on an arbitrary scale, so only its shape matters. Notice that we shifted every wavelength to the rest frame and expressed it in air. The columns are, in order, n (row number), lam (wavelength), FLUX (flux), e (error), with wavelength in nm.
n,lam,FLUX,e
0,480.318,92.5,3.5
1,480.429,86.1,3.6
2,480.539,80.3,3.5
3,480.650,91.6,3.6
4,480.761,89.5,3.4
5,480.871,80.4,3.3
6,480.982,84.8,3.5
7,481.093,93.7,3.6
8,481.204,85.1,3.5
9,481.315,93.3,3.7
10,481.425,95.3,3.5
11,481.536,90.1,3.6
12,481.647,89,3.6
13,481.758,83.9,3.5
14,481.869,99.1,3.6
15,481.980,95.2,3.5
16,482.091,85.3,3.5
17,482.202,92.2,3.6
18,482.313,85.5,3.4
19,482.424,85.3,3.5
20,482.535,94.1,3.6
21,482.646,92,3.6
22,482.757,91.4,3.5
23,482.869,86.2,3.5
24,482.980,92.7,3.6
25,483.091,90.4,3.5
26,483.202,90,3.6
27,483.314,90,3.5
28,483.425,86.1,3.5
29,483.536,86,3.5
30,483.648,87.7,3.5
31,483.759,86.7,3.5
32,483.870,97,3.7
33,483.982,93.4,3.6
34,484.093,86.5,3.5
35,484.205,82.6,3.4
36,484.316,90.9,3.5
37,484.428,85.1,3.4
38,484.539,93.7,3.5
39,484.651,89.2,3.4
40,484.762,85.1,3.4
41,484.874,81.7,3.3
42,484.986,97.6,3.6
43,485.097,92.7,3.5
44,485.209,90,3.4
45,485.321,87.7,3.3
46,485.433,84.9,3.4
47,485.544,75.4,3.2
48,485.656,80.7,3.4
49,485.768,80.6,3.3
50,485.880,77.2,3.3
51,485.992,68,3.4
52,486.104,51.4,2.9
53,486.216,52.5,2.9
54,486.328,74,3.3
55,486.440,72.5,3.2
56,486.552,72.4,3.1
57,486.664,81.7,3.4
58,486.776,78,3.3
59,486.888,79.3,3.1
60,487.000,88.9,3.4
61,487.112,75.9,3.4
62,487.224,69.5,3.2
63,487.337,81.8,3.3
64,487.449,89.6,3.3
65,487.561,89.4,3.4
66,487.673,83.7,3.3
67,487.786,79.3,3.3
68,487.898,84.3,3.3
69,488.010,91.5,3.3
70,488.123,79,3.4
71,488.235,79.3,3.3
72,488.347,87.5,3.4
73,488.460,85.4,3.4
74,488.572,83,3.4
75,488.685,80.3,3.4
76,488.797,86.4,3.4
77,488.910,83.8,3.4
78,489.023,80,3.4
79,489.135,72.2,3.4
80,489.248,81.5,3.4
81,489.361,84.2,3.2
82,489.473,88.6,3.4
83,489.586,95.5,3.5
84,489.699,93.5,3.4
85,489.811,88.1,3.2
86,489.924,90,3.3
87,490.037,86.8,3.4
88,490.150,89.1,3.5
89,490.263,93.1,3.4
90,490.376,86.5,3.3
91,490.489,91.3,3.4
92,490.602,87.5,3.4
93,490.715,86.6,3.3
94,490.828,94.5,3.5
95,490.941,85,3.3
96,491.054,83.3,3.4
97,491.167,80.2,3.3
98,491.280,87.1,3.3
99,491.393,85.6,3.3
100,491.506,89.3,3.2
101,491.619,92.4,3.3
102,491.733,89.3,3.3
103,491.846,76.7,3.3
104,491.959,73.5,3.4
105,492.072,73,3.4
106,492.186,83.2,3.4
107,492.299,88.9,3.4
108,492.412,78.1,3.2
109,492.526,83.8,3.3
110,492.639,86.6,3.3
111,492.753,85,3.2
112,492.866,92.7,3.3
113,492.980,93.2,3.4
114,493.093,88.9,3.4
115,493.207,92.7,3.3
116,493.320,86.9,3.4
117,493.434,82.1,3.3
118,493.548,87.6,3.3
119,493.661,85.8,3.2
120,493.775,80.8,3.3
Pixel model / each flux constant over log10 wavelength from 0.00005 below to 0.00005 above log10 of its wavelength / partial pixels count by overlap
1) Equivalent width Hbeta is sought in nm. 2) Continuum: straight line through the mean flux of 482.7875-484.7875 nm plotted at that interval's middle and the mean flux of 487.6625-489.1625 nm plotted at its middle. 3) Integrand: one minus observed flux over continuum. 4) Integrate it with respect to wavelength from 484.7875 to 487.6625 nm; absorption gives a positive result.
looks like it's 0.22 nm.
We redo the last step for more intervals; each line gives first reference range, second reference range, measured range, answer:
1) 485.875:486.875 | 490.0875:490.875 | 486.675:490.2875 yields -0.200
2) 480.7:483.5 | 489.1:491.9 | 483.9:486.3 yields 0.175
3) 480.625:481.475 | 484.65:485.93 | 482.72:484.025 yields -0.042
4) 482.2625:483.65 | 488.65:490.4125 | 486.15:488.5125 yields 0.204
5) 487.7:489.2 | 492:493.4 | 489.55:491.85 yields -0.112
